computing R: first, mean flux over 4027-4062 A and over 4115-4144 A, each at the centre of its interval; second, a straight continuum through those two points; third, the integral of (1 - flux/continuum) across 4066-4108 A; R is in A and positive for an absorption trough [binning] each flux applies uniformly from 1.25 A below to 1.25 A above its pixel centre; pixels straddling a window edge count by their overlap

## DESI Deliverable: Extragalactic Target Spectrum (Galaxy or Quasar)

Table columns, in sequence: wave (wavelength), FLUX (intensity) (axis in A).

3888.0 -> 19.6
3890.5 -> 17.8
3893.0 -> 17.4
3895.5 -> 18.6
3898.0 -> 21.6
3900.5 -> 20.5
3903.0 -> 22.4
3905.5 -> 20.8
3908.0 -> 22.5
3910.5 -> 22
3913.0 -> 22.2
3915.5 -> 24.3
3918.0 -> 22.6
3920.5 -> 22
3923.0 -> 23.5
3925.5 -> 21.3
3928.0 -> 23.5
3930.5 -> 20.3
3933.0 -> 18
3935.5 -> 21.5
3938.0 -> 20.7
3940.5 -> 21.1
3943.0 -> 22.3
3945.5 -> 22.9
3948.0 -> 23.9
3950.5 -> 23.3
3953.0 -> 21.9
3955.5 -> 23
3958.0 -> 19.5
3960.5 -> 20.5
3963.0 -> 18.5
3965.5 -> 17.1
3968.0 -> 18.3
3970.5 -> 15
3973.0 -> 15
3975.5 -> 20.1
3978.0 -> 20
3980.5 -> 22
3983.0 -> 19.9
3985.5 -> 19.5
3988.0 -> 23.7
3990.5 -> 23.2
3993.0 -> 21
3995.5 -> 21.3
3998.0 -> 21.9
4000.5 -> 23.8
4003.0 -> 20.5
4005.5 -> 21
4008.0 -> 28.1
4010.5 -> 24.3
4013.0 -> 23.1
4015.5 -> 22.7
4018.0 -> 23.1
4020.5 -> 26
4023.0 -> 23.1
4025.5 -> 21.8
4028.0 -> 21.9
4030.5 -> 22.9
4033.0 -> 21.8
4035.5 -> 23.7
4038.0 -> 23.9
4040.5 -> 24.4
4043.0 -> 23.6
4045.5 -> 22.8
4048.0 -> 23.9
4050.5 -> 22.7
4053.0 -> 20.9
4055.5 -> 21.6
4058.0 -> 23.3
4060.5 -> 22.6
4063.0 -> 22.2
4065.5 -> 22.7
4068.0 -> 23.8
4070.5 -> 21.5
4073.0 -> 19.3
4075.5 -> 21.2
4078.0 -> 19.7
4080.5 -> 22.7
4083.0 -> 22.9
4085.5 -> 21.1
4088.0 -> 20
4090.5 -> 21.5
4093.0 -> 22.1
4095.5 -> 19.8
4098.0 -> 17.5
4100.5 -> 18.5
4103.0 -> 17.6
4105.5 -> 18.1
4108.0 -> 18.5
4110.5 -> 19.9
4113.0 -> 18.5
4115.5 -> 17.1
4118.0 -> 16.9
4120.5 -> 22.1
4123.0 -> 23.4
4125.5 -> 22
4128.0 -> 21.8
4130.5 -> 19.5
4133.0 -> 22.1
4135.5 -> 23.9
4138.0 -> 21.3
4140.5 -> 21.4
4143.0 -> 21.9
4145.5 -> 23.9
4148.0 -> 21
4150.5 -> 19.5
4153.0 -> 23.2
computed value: 3.1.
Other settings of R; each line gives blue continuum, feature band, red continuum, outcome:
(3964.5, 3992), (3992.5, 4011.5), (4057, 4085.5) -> -2.5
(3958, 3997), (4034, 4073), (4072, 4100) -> -4.6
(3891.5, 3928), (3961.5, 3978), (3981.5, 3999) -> 3.0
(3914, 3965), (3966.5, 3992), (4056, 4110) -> 2.1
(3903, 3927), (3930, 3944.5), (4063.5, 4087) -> 1.0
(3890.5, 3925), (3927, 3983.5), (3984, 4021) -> 4.5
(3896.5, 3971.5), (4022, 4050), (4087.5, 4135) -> -3.5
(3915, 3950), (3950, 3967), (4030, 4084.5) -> 1.3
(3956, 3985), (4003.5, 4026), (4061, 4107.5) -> -4.7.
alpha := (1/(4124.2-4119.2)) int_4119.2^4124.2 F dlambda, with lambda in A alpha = 22.7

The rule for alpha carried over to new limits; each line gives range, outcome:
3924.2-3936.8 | 20.9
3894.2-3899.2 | 20.1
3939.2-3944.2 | 21.7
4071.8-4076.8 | 20.3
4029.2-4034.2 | 22.4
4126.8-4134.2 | 21.1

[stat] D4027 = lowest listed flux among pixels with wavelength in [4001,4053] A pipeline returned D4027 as 20.5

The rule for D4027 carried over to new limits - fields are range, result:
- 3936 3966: 17.1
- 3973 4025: 15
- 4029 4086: 19.3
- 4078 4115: 17.5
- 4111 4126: 16.9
